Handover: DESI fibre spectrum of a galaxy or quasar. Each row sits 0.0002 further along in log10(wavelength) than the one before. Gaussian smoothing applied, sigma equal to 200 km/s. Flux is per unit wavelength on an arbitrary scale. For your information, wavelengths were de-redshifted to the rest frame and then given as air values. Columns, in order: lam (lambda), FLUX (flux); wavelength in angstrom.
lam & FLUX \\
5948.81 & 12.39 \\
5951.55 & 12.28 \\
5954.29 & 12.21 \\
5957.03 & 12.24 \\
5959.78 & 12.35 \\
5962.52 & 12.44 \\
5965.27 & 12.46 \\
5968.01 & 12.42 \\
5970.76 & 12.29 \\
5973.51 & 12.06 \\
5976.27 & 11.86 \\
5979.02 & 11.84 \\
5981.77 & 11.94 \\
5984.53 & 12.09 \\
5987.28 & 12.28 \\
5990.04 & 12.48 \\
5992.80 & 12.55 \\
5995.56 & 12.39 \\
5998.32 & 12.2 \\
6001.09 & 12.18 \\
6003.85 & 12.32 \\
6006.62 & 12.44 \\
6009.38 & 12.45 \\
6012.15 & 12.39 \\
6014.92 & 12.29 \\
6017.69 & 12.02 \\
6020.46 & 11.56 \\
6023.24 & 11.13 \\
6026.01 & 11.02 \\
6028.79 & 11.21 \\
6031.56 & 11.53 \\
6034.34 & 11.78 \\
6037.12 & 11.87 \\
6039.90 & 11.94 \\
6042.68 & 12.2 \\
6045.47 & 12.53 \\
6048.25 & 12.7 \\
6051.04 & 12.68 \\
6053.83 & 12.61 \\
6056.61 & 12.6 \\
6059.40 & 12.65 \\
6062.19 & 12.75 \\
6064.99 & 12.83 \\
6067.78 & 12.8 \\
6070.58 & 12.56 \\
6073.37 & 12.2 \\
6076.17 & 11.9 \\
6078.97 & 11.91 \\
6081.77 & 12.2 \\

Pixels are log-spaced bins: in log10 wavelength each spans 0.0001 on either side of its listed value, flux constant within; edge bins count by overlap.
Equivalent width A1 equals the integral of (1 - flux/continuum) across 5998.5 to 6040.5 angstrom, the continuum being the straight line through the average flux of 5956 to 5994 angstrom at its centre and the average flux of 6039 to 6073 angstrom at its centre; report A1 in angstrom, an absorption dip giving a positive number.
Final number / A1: 1.81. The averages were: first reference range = 12.2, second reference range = 12.6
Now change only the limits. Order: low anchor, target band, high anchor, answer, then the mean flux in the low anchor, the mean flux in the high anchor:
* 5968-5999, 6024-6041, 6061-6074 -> 1.26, 12.2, 12.6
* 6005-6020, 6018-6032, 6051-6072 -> 1.19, 12.3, 12.7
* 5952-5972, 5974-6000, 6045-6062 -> 0.53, 12.3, 12.6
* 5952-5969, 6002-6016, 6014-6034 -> -0.77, 12.4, 11.5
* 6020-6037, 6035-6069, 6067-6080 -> -1.86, 11.4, 12.3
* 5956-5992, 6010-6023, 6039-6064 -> 0.40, 12.2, 12.5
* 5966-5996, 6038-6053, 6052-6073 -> 0.20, 12.2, 12.7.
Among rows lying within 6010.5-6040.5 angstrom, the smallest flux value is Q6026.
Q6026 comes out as 11.02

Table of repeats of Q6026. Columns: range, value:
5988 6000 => 12.2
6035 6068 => 11.87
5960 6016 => 11.84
